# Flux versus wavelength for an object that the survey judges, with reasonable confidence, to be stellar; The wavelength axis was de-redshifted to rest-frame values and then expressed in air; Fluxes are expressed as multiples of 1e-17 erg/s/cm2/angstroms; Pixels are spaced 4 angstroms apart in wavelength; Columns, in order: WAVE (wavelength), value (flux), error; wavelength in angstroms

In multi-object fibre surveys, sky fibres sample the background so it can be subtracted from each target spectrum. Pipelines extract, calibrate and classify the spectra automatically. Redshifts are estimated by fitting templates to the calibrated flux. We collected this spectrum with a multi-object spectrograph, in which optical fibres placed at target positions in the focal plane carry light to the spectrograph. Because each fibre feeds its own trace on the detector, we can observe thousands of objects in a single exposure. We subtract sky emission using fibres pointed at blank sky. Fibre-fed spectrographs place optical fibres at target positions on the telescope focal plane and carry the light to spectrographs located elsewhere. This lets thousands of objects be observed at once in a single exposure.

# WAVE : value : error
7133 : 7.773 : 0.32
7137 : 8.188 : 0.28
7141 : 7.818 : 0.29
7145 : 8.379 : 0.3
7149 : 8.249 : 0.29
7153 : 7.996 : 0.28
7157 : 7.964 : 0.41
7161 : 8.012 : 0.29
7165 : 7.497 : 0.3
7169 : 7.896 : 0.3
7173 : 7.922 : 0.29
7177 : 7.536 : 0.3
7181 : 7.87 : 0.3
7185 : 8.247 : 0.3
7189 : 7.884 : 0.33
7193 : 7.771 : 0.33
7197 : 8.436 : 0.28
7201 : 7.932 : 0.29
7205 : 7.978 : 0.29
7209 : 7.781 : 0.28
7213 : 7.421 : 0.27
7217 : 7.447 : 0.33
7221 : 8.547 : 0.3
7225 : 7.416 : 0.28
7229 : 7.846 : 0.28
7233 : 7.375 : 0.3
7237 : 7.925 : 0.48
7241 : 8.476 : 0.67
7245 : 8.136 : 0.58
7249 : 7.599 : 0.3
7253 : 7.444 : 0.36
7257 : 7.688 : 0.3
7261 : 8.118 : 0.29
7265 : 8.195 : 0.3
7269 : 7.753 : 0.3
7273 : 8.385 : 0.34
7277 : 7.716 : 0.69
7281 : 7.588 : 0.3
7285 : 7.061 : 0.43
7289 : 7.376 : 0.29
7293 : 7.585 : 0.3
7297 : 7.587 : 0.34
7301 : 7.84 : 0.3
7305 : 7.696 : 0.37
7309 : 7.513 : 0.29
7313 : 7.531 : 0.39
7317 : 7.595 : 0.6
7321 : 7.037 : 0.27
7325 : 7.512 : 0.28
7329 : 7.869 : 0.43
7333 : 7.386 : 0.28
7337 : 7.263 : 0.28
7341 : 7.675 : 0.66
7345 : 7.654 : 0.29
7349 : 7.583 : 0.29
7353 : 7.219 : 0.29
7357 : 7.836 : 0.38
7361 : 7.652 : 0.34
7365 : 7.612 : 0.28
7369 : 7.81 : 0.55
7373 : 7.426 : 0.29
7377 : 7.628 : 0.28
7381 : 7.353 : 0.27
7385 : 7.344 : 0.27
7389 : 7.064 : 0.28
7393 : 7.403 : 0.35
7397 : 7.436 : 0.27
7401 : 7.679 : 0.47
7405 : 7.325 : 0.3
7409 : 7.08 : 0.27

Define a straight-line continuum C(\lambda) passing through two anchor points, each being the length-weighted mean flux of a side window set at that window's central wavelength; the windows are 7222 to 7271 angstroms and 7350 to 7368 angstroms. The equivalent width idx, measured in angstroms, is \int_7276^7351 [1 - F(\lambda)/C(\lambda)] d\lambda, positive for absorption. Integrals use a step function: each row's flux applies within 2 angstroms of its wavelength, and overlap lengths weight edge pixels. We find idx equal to 1.6 angstroms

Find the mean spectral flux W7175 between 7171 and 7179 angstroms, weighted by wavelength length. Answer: 7.73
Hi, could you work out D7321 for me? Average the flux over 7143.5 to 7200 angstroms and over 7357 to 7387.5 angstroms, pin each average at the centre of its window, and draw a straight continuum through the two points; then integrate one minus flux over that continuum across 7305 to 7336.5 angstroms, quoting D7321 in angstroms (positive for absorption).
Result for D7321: 0.7 angstroms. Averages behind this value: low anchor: 7.97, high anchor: 7.56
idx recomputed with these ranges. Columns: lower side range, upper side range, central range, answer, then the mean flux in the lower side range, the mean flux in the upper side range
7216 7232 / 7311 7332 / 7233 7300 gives -0.88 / 7.81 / 7.5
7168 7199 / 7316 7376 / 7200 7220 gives 0.35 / 7.95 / 7.54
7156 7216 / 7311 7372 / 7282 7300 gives 0.50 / 7.87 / 7.55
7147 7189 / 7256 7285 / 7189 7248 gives 0.05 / 7.92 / 7.87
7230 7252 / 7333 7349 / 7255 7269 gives -0.29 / 7.88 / 7.52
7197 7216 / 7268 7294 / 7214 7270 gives -0.81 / 7.83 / 7.64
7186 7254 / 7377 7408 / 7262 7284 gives -0.53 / 7.86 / 7.38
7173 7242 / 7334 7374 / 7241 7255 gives -0.08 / 7.87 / 7.57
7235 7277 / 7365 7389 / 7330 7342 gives 0.29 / 7.96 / 7.48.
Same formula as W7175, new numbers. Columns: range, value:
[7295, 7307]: 7.71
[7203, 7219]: 7.66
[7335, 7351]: 7.54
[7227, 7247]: 7.95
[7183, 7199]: 8.08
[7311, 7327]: 7.42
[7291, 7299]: 7.59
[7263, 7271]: 7.97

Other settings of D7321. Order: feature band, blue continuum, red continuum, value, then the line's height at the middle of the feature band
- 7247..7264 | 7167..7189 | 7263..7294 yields 0.03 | 7.75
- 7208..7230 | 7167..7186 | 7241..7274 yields 0.47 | 7.91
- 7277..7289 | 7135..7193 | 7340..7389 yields 0.49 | 7.71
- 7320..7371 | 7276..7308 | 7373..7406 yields -0.58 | 7.47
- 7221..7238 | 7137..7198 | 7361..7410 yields 0.19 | 7.82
